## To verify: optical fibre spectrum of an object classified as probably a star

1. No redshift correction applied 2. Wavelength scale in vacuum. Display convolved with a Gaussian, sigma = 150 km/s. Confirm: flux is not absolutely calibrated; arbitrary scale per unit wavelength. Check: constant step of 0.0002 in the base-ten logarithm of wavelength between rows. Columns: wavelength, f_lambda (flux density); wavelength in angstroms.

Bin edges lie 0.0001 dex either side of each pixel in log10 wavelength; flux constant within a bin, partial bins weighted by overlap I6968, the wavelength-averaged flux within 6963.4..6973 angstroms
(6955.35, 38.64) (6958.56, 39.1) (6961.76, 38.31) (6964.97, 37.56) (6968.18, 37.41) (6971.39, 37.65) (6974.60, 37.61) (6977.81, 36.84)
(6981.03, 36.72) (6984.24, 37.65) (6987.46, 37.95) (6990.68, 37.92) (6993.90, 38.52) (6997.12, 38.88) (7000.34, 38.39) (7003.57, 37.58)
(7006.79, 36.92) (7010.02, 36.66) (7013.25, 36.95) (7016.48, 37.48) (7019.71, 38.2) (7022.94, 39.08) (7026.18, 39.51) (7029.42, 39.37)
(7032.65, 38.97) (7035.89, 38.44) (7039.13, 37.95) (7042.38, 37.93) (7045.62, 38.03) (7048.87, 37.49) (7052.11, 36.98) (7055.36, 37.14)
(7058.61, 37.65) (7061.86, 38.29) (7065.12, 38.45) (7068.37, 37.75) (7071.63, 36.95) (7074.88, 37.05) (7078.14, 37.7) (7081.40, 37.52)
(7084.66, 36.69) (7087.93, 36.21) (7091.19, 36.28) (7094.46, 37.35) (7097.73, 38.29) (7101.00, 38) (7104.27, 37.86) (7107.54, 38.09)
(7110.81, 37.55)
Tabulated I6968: 37.5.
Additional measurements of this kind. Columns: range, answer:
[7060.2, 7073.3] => 37.9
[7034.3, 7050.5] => 38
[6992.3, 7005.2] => 38.4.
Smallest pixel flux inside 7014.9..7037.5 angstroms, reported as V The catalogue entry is 37.48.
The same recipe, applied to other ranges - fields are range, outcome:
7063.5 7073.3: 36.95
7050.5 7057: 36.98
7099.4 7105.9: 37.86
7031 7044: 37.93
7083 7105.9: 36.21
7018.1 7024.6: 38.2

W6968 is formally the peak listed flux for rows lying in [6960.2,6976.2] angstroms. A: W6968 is 38.31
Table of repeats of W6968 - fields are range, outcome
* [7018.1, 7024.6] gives 39.08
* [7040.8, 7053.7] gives 38.03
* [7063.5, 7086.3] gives 38.45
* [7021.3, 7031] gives 39.51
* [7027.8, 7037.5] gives 39.37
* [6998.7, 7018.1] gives 38.39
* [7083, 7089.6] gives 36.69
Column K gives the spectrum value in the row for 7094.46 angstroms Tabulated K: 37.35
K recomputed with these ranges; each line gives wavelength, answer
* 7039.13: 37.95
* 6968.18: 37.41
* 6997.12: 38.88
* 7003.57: 37.58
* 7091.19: 36.28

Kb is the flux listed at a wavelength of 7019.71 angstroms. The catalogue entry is 38.2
